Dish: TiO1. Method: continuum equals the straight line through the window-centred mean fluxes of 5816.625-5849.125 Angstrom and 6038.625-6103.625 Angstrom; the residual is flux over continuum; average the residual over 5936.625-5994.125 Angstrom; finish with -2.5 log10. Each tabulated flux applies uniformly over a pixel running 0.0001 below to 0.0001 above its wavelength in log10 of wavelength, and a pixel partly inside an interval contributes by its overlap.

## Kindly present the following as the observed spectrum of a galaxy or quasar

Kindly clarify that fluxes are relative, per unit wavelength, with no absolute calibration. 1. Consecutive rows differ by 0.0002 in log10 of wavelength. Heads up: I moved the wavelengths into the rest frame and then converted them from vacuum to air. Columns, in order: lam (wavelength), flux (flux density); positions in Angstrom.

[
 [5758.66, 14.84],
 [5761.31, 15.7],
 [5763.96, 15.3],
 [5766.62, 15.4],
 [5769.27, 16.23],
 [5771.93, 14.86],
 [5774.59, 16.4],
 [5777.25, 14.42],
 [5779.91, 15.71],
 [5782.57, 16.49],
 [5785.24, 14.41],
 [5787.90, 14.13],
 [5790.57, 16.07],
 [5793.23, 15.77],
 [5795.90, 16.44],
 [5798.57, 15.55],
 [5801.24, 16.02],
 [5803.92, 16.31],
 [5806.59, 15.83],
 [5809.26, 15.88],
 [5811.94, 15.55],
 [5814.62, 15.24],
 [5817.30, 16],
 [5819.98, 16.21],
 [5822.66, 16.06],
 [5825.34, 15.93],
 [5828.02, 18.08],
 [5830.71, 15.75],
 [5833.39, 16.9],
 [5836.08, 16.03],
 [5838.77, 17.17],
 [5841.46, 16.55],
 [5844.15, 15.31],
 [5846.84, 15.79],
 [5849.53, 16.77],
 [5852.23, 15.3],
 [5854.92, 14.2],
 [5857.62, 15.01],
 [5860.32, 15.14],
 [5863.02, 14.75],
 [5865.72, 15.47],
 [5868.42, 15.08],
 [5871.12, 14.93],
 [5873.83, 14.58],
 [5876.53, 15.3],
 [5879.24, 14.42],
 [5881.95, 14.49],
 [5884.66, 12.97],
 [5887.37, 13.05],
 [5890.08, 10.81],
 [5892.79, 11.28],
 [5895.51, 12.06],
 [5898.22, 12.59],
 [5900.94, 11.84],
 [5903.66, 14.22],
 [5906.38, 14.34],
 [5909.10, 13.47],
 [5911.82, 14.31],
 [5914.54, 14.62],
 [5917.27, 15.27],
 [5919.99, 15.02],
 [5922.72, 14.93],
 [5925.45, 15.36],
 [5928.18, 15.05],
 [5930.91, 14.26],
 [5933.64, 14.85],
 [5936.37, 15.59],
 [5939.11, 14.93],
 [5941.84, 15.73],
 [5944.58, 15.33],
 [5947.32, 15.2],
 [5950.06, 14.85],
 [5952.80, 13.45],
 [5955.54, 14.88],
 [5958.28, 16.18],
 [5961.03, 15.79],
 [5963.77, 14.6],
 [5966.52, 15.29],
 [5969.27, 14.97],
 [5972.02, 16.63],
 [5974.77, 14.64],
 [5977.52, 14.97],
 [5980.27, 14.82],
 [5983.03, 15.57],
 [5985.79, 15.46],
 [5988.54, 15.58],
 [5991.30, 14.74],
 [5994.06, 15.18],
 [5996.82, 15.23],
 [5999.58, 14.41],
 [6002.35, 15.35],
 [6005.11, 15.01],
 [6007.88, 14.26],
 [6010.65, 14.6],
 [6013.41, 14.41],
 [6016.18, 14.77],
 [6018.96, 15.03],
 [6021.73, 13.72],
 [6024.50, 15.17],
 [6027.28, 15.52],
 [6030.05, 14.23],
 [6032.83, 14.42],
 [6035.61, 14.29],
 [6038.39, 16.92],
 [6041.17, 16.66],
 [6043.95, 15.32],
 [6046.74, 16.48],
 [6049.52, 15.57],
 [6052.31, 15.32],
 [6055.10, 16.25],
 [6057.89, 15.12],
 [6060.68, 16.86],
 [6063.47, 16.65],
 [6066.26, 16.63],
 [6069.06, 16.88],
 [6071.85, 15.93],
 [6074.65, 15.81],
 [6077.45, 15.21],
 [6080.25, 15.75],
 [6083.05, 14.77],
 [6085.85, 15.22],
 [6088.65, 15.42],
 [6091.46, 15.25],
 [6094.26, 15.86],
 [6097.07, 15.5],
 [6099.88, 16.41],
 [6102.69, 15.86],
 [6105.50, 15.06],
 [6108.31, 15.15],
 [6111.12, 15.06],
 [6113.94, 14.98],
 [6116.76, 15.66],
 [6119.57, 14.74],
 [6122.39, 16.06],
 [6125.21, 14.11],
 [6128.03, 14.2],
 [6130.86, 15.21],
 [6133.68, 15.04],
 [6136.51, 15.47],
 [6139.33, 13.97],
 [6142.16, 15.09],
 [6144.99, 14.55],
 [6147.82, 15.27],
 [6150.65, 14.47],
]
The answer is 0.062 mag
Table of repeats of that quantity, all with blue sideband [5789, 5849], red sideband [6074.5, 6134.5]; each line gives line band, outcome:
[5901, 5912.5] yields 0.15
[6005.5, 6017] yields 0.07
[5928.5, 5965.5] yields 0.05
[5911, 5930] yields 0.06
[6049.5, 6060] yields -0.02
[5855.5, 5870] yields 0.07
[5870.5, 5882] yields 0.08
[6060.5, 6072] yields -0.08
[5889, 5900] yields 0.33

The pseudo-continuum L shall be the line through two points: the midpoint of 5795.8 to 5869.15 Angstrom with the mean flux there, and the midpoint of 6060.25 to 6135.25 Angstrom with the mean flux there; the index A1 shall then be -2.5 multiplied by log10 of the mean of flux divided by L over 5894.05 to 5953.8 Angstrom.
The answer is 0.09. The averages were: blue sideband 15.9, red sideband 15.5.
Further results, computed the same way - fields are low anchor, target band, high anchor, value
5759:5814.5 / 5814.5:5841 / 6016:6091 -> -0.05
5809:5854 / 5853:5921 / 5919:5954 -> 0.11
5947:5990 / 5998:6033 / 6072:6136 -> 0.04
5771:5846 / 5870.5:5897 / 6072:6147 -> 0.18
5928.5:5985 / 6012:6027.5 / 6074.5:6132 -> 0.04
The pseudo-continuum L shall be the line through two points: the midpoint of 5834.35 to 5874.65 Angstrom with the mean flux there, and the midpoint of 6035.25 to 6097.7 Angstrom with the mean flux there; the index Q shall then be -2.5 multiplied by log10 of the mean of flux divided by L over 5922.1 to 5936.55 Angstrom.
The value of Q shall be 0.05 mag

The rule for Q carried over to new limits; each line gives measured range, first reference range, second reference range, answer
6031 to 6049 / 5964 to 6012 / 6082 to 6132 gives -0.03 mag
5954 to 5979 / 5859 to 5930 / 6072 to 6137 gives -0.06 mag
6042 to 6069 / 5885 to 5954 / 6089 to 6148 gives -0.09 mag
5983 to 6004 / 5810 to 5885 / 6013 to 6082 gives 0.03 mag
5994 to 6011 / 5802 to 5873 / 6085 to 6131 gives 0.05 mag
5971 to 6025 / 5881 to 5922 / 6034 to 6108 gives -0.02 mag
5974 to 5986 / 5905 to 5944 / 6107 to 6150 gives -0.01 mag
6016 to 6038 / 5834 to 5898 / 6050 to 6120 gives 0.05 mag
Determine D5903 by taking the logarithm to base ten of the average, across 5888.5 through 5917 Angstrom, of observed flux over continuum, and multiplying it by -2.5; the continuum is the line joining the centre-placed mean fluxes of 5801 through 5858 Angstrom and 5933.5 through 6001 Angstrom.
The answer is 0.19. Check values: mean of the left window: 16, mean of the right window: 15.2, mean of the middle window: 13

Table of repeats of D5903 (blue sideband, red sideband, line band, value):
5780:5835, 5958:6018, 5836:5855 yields -0.017 mag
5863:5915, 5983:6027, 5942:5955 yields -0.038 mag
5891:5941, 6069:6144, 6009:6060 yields -0.028 mag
